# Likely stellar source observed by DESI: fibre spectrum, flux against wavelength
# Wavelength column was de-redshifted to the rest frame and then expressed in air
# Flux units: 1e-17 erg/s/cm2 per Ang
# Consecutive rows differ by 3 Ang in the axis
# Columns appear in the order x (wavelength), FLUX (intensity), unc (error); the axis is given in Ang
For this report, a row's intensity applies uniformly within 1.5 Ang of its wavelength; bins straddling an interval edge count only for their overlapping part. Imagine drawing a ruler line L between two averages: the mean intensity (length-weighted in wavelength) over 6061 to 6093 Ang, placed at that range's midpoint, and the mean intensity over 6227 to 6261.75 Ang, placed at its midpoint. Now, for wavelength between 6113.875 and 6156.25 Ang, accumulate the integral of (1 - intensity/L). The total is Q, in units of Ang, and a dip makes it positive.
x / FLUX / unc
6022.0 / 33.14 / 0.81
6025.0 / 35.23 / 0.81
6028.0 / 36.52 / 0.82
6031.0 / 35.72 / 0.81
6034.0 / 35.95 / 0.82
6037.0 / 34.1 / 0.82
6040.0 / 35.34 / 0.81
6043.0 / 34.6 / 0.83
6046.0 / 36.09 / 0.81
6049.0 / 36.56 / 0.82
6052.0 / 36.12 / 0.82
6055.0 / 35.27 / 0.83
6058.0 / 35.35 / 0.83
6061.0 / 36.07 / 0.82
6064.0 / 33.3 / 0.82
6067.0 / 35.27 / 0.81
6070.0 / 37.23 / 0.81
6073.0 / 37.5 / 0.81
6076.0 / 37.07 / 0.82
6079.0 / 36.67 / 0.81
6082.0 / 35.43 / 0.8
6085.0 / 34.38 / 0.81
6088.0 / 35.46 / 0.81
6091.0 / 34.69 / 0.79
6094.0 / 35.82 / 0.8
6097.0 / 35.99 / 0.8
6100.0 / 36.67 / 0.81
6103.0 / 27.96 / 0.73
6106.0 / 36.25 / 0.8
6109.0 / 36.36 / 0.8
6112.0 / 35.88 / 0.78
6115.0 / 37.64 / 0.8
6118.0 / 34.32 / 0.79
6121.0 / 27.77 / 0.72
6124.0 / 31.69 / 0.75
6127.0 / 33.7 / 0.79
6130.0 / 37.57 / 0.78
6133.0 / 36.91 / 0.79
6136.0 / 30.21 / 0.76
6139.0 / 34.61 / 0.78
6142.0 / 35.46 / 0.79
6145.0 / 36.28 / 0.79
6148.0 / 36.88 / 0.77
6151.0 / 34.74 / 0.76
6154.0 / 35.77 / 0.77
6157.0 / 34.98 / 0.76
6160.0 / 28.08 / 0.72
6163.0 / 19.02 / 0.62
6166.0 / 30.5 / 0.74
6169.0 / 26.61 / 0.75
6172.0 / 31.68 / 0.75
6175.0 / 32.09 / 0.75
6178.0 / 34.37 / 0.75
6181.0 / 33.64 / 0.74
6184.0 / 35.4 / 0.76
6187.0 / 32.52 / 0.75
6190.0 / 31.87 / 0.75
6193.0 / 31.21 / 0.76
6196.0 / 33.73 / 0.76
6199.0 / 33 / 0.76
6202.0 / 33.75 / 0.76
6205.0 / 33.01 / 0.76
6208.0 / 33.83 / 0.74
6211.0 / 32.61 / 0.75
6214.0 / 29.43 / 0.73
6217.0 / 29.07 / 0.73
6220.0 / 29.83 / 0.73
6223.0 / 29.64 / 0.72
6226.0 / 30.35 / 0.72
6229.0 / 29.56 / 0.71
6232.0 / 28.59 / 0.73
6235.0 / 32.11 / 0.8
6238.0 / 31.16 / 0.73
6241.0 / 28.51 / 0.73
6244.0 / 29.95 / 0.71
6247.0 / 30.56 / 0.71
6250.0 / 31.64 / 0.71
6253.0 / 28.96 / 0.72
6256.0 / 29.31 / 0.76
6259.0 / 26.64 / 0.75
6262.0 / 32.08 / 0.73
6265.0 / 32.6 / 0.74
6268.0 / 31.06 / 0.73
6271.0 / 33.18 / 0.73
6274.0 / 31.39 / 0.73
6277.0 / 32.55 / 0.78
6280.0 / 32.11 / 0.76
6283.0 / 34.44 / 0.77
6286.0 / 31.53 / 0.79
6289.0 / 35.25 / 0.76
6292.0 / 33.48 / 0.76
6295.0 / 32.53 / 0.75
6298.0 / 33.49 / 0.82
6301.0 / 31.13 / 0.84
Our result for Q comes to -1.1 Ang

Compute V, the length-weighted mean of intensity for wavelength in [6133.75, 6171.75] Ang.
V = 32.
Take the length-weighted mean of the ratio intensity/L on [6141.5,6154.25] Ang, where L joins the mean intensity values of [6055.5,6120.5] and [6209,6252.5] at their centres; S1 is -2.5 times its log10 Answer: -0.08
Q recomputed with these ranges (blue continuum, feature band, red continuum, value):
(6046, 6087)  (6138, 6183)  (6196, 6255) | 0.8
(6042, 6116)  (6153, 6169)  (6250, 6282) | 2.1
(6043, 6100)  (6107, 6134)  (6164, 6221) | -0.3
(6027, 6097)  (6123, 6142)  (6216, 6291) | -0.2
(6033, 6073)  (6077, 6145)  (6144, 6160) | 1.1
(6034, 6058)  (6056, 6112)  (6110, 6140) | -1.0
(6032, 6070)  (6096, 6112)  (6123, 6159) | 0.2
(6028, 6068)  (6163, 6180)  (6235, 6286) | 1.5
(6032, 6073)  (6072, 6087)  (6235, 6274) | -0.5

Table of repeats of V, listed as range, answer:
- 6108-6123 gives 34.2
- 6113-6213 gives 32.9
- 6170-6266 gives 31.3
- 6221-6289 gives 30.9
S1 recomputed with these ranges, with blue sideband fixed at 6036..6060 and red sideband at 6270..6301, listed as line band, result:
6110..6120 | -0.025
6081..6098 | -0.008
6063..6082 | -0.030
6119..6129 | 0.102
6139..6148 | -0.043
